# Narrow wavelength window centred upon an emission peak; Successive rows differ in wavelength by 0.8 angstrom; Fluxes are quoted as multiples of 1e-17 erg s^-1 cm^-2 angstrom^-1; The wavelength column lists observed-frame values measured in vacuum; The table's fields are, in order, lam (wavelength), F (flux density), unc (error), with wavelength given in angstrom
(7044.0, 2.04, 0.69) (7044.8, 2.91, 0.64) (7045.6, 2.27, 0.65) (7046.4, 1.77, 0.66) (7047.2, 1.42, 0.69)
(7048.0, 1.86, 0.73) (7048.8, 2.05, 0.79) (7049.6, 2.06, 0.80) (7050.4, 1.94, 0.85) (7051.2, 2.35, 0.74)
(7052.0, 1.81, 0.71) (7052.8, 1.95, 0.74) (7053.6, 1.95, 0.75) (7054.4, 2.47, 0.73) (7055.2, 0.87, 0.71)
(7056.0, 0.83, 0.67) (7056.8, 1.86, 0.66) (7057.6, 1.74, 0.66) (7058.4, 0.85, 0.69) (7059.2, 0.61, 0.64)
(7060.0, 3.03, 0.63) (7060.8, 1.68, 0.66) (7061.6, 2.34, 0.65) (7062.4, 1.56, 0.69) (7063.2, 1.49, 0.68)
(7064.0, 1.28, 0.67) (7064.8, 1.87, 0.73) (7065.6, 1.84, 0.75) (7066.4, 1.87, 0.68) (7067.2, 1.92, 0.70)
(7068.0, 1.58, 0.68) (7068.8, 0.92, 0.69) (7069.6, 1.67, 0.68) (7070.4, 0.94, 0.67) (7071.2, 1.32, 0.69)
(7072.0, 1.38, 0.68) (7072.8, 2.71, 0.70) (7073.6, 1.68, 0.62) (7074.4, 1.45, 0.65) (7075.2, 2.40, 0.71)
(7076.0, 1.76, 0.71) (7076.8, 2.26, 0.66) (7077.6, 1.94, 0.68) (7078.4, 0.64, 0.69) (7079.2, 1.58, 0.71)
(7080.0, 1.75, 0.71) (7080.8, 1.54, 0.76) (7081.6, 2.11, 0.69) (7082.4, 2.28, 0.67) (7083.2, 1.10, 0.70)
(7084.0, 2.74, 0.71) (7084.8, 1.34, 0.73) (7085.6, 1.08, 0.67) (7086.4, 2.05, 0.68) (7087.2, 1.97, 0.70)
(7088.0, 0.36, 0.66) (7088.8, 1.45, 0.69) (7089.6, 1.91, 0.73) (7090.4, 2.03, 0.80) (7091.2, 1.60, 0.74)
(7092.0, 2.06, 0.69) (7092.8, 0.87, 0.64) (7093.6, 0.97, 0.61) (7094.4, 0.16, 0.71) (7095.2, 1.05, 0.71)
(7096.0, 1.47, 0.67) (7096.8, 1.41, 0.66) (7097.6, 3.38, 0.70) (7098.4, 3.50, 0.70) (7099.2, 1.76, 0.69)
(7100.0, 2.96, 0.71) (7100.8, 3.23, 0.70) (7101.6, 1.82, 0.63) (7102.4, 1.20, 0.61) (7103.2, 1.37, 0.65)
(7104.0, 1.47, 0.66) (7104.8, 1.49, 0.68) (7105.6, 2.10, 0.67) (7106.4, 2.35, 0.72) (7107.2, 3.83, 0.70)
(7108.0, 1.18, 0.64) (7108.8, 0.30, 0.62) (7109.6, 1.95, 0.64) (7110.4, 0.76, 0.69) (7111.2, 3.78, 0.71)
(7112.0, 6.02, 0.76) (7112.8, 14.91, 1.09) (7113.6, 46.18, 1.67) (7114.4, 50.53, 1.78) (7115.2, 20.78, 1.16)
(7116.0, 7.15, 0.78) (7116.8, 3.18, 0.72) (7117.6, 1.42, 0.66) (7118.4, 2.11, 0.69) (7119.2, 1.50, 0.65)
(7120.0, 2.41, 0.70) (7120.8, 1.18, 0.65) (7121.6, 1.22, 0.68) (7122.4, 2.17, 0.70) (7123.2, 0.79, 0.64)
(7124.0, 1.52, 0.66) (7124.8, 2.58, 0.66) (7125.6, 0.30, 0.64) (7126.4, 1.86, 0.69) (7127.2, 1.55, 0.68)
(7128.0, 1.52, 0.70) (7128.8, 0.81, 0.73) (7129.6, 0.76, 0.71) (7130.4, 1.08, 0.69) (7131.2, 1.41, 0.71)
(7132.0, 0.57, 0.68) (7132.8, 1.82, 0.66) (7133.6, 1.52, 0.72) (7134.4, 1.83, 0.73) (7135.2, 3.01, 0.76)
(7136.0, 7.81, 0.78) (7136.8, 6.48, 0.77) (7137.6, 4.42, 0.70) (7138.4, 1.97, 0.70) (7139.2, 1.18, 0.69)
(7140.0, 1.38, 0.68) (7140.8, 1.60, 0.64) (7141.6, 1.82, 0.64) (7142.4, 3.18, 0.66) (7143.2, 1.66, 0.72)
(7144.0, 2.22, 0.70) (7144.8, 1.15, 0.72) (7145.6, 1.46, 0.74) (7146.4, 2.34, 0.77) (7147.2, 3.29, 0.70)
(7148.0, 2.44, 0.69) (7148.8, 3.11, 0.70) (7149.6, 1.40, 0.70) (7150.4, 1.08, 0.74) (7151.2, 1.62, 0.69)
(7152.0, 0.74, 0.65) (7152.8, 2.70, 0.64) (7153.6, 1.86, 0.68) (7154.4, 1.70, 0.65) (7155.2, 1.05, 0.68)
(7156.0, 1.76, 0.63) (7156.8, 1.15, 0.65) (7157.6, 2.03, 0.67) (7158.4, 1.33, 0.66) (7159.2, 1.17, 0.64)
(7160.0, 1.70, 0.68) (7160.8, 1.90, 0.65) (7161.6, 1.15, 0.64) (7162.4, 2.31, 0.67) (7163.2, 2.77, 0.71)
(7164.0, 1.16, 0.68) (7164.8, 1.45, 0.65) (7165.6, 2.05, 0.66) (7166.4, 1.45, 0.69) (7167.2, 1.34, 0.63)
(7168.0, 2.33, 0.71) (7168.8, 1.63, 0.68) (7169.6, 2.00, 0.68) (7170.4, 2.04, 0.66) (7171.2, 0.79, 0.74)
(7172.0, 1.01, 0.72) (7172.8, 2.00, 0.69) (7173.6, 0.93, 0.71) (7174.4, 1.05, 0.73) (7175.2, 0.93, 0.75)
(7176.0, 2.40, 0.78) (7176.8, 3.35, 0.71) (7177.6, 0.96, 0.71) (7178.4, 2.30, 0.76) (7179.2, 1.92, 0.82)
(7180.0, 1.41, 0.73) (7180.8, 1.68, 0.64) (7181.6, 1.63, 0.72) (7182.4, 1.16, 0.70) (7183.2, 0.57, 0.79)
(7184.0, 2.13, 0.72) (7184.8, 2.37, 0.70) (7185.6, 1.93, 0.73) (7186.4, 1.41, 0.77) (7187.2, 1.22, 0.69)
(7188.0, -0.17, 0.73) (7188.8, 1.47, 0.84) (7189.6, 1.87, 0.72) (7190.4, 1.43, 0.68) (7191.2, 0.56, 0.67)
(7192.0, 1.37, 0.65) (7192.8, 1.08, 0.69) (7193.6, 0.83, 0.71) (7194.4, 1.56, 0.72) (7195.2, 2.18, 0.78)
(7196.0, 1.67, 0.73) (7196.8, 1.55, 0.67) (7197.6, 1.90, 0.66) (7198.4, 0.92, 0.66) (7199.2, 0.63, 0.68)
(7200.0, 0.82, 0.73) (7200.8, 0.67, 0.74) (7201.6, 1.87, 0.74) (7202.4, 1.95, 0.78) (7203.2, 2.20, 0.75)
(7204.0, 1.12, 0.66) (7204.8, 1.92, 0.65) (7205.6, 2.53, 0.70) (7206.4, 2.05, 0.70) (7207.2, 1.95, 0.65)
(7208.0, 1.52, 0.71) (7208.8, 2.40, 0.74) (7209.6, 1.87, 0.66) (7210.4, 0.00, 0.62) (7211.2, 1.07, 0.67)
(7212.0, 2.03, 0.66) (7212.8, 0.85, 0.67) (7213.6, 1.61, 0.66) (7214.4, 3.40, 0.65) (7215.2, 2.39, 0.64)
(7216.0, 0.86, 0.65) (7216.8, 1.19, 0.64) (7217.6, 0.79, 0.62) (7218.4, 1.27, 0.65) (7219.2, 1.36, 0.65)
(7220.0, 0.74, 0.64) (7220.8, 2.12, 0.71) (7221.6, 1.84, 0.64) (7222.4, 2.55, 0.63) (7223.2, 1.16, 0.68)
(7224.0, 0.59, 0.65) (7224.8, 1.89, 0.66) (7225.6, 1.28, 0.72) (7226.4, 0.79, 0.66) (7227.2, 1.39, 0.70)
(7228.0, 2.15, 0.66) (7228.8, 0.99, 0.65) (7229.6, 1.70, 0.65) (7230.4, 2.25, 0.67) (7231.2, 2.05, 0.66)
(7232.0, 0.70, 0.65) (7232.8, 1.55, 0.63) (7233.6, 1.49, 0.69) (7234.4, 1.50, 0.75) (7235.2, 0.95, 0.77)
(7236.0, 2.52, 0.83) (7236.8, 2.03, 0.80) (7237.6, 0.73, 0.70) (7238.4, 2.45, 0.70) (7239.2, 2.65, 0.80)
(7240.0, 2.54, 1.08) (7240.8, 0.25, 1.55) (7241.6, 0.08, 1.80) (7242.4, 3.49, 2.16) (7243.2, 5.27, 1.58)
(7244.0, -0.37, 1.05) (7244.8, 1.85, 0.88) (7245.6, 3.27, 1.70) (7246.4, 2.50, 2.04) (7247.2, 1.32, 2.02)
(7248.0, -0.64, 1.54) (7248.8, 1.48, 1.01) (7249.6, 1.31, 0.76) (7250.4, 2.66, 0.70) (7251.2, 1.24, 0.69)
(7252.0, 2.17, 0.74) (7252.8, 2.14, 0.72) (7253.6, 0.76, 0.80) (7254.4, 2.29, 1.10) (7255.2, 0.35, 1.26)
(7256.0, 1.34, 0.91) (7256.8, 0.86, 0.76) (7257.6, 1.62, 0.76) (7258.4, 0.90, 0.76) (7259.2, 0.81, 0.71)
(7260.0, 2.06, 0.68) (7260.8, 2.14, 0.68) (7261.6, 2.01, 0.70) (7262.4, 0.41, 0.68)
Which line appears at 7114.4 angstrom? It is H-alpha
